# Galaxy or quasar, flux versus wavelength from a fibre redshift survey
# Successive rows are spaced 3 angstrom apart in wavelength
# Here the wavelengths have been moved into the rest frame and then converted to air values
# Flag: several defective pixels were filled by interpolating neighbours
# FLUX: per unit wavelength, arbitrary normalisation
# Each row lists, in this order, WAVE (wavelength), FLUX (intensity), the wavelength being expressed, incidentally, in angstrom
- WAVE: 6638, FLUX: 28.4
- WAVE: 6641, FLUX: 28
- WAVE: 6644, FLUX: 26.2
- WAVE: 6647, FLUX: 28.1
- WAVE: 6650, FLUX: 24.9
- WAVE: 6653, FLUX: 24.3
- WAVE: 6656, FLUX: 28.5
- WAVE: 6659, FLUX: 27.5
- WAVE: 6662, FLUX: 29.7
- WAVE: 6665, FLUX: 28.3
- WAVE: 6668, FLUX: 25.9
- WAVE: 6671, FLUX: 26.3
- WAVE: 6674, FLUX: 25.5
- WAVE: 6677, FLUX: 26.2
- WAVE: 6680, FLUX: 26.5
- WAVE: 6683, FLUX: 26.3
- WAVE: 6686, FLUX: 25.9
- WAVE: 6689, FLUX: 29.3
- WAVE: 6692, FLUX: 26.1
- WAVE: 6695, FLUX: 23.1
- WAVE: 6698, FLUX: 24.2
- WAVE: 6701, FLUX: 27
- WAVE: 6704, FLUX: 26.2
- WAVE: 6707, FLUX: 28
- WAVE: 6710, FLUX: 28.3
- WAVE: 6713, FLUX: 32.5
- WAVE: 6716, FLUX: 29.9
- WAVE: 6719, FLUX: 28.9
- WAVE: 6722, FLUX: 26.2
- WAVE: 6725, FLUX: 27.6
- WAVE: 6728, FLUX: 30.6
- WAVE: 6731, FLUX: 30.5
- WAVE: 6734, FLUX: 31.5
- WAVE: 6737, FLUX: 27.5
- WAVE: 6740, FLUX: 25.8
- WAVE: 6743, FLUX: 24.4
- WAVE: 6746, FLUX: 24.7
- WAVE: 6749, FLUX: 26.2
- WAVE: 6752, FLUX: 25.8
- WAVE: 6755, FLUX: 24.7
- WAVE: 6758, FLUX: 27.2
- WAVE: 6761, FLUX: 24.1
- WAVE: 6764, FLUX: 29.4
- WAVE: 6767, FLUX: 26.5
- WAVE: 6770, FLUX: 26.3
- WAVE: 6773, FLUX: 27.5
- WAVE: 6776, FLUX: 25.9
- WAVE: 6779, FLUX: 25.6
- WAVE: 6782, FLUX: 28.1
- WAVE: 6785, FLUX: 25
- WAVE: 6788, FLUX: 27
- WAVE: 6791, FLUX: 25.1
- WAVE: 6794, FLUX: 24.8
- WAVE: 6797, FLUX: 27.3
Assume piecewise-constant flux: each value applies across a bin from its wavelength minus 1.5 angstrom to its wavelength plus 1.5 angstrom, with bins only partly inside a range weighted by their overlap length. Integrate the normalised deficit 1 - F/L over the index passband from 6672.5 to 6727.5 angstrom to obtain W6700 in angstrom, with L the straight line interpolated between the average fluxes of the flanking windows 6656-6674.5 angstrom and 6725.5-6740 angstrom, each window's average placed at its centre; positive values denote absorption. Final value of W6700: 2.5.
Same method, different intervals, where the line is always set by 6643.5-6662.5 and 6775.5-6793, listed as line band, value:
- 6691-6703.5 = 0.70 angstrom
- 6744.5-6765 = 0.27 angstrom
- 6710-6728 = -1.75 angstrom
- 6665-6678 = 0.28 angstrom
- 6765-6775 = -0.26 angstrom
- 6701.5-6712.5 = -0.55 angstrom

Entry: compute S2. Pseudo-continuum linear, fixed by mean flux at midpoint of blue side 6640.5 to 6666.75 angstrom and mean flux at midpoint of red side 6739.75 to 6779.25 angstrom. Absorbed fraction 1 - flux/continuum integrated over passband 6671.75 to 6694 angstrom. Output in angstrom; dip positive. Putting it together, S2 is 0.4 angstrom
